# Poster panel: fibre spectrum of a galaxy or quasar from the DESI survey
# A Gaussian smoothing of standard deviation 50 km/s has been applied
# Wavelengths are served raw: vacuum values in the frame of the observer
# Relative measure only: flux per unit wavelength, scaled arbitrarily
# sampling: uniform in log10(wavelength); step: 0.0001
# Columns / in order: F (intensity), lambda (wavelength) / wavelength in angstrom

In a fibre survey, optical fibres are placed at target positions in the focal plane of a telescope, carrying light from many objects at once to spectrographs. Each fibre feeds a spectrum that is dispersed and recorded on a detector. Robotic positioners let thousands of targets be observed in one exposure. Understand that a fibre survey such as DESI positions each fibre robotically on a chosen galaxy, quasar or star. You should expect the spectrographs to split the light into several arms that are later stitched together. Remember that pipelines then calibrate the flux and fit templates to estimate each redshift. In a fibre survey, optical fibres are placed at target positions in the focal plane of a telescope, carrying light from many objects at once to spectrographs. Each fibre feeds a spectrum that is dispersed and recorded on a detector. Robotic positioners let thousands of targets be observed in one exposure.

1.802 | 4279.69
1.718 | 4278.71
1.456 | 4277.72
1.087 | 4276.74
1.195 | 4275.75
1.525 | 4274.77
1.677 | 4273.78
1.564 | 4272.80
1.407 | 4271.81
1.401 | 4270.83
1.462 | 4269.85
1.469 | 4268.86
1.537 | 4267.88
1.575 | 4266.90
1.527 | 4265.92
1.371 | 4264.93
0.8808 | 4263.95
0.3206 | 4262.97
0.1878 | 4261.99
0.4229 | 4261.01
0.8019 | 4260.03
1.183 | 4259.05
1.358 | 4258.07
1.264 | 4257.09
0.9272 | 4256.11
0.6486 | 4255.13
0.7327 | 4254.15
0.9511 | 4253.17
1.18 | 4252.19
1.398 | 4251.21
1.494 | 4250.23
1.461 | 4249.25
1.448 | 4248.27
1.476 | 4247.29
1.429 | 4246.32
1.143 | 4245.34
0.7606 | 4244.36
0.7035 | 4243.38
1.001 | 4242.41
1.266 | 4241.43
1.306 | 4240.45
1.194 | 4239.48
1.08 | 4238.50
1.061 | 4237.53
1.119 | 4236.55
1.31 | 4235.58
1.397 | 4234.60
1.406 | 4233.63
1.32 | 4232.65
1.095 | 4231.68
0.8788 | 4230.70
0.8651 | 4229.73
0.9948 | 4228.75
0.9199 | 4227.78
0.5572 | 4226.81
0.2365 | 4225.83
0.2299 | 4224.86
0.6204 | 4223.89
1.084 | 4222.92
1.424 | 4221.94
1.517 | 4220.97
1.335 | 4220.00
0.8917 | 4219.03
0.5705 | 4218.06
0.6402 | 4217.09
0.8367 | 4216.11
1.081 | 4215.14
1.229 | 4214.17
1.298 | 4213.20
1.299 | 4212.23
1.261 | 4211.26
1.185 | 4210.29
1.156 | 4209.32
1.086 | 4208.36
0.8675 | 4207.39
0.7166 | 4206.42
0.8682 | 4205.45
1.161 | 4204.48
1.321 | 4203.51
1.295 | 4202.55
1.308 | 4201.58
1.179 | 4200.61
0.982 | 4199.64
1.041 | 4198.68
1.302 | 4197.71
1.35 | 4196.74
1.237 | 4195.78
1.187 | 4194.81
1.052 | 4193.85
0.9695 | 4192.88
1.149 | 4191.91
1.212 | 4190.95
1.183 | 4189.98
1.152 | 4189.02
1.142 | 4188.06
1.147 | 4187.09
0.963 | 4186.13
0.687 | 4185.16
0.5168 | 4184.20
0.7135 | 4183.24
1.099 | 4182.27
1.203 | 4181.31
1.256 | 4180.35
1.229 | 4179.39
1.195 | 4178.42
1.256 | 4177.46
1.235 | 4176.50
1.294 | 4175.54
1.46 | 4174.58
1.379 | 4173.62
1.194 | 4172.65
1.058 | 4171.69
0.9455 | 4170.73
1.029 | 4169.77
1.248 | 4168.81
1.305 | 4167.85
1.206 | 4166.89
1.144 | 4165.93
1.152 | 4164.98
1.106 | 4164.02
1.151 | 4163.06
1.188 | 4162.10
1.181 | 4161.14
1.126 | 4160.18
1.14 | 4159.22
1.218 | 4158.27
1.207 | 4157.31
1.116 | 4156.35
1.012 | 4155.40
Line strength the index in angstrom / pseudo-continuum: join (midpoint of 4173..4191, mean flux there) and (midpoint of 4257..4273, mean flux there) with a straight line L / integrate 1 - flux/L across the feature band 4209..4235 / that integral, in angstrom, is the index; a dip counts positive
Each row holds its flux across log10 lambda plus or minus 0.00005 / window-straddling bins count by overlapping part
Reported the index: 2.9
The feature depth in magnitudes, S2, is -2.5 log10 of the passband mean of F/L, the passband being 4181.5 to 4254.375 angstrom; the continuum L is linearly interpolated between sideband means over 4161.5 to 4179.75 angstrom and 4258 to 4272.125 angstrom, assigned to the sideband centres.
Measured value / 0.076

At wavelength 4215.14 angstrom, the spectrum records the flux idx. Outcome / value 1.081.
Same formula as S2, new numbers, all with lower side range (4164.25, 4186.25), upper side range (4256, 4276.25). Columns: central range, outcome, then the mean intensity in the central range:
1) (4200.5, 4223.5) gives 0.046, 1.11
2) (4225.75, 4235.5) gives 0.158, 1.01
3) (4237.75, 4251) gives -0.030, 1.21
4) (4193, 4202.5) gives -0.035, 1.18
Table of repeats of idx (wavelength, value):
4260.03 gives 0.8019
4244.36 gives 0.7606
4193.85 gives 1.052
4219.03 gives 0.8917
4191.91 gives 1.149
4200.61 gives 1.179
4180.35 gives 1.256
